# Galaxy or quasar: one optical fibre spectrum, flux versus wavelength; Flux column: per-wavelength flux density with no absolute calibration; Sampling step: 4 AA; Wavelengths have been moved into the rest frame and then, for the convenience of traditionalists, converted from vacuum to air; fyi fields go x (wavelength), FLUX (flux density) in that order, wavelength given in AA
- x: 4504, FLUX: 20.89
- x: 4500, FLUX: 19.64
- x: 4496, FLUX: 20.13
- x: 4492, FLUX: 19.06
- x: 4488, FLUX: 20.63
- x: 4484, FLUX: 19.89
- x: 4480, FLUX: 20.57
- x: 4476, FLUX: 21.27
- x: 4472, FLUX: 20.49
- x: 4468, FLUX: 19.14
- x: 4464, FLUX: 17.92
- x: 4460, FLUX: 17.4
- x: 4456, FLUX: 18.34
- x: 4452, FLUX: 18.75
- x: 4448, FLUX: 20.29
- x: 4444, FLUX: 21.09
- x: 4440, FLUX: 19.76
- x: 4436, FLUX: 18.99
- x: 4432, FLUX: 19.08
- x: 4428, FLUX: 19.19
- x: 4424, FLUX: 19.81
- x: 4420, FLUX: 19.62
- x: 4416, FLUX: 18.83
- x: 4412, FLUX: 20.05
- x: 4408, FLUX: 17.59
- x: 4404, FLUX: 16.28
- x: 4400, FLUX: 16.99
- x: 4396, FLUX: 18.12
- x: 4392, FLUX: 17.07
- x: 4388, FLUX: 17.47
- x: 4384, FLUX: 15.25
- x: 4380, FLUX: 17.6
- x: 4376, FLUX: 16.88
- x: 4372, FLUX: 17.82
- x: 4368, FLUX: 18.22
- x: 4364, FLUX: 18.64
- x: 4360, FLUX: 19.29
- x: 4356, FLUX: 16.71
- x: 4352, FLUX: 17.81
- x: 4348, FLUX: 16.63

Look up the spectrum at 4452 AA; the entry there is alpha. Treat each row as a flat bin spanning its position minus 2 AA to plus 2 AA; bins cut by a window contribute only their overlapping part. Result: 18.75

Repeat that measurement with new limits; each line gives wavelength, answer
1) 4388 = 17.47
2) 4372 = 17.82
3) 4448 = 20.29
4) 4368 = 18.22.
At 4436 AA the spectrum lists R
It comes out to 18.99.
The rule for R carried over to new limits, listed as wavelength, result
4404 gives 16.28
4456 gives 18.34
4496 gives 20.13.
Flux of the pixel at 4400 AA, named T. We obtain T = 16.99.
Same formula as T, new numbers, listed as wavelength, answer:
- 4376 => 16.88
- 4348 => 16.63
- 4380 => 17.6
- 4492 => 19.06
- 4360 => 19.29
